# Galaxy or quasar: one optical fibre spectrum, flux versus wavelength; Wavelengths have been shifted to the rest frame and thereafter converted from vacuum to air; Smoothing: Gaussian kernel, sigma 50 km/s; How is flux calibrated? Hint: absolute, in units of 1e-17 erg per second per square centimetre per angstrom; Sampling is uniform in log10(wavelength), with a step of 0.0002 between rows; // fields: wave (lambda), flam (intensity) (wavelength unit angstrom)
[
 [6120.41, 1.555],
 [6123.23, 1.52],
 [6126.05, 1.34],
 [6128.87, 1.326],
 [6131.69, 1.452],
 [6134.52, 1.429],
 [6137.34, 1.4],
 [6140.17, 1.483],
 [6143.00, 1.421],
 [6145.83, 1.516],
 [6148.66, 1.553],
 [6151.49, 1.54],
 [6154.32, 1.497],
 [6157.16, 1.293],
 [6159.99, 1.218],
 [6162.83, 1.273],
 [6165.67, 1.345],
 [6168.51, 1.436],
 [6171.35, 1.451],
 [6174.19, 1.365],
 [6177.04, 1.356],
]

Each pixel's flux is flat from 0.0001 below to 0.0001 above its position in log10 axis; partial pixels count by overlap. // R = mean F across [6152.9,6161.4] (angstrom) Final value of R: 1.34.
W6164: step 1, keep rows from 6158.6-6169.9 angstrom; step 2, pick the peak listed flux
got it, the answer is 1.436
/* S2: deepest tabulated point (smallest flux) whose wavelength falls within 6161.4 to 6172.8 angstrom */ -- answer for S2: 1.273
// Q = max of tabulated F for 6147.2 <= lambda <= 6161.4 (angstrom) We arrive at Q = 1.553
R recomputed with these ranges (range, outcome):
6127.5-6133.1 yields 1.39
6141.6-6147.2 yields 1.47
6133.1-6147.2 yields 1.45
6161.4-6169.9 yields 1.35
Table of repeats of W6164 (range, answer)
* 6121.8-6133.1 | 1.52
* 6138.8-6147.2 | 1.516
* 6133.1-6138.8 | 1.429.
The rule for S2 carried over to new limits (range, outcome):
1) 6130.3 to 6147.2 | 1.4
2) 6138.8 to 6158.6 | 1.293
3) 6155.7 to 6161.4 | 1.218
